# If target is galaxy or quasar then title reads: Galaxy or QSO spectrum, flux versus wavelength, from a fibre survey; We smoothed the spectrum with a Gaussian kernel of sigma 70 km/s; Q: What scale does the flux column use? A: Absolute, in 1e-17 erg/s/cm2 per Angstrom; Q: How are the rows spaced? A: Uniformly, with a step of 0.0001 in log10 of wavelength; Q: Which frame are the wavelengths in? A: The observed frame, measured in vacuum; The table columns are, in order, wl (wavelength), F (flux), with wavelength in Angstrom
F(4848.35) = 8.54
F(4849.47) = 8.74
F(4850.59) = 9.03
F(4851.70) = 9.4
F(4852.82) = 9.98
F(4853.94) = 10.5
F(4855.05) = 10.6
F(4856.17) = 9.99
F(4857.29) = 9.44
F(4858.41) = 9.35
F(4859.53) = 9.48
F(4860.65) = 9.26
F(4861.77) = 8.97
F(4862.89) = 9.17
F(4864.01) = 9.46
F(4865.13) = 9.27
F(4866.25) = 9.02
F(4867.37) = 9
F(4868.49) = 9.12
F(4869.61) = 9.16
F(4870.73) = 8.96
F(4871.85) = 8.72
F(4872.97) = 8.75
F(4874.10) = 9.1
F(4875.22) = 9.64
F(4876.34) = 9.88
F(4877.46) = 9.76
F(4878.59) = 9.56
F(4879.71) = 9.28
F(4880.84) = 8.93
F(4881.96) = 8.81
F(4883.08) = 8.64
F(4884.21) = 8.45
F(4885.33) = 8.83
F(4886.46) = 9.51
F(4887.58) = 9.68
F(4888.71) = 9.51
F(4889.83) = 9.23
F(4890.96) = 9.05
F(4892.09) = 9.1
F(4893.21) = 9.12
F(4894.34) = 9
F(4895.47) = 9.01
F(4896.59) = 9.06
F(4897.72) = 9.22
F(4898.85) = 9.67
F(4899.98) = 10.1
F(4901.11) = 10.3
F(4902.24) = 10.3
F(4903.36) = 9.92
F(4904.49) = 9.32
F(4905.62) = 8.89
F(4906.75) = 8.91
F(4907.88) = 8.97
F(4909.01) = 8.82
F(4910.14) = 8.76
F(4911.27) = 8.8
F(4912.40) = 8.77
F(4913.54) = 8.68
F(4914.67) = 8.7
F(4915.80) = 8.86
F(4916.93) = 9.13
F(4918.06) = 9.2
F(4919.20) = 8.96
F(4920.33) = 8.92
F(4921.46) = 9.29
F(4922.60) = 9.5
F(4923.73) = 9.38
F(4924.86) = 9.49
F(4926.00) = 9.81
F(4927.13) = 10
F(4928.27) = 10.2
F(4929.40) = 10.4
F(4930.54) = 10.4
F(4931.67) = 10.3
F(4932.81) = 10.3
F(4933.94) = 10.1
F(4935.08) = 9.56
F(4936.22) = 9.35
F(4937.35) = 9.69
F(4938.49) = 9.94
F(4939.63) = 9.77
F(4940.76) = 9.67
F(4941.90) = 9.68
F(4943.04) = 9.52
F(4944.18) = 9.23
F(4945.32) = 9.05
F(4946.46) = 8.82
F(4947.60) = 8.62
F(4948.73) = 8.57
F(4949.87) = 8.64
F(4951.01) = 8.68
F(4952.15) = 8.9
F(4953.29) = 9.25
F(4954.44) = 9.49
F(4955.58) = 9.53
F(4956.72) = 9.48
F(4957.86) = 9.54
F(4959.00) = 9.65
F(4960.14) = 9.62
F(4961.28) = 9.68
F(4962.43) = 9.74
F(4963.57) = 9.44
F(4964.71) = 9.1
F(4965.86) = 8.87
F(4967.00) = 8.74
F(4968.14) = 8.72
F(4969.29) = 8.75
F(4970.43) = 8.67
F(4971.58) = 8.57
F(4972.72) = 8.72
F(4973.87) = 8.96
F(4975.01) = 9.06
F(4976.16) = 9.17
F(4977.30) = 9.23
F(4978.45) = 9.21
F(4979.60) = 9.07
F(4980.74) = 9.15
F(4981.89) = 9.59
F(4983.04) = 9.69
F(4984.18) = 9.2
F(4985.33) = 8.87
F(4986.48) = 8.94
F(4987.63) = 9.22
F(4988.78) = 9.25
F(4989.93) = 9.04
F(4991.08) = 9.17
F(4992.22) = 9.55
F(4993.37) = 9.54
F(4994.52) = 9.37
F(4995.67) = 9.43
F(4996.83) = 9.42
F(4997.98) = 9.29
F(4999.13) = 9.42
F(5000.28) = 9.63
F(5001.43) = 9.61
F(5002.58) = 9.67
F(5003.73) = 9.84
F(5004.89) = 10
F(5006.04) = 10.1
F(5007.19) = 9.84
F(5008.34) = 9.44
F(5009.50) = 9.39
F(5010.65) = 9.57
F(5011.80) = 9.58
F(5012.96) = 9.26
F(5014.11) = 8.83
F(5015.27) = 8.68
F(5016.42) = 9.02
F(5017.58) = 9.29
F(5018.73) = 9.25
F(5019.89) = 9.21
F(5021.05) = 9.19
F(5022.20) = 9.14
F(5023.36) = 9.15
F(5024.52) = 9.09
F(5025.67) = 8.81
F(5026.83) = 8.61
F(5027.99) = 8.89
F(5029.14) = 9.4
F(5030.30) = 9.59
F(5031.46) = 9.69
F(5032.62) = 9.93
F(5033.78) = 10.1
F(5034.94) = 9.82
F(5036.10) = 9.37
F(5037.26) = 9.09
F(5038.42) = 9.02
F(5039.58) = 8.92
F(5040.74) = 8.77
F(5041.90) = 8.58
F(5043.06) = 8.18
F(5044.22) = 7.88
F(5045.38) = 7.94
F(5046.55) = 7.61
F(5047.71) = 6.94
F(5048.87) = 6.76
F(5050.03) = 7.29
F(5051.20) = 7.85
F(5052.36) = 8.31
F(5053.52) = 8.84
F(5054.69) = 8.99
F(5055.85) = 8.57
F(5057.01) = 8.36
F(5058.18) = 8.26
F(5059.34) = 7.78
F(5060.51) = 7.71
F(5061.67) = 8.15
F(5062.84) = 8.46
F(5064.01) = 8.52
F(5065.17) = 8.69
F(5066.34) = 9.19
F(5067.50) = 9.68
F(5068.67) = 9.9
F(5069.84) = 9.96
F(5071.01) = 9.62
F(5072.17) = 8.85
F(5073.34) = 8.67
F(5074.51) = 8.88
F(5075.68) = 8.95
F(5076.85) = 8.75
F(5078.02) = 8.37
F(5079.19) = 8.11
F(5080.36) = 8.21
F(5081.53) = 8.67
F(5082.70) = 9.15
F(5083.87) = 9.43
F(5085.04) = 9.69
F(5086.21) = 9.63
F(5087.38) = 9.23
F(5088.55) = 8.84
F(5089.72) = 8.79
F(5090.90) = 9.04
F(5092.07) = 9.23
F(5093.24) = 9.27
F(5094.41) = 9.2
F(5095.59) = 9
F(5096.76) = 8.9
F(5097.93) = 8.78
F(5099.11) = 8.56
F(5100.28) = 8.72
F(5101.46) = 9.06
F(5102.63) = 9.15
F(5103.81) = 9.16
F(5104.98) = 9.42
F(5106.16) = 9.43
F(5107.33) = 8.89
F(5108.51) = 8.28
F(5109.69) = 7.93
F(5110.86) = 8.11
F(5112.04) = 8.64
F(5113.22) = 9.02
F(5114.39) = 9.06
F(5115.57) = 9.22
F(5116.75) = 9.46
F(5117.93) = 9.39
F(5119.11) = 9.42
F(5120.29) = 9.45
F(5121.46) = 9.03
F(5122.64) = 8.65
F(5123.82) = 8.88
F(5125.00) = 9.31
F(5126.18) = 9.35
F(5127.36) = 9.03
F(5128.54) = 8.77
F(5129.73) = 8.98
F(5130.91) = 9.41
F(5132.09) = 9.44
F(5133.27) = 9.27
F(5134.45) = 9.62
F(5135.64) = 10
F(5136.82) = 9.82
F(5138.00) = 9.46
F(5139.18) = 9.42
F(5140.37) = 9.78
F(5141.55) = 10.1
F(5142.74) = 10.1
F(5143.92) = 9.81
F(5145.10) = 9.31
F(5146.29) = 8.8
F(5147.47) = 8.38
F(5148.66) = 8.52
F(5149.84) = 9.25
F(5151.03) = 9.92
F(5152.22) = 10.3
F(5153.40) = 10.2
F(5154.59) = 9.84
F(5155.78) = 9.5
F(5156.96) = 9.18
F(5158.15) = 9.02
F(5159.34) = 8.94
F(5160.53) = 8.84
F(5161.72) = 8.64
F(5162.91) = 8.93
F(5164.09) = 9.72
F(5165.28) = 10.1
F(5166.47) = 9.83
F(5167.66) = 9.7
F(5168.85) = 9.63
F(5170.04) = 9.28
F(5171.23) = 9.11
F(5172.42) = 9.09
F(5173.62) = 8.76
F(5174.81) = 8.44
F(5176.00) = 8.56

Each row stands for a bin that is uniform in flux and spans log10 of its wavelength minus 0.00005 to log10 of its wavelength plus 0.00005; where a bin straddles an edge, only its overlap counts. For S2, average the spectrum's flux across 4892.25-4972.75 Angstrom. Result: 9.32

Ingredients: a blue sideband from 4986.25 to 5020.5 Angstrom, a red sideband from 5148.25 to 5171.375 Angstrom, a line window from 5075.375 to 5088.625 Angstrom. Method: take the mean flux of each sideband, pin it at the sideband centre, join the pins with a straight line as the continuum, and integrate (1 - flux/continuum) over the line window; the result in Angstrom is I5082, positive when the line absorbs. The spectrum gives 0.7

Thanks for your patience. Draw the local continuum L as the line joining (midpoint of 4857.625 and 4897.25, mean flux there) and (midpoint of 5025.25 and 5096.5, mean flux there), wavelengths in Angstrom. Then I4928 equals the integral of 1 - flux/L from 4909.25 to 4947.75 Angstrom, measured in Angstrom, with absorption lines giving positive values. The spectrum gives -1.6 Angstrom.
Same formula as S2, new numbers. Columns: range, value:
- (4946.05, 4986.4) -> 9.11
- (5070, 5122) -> 8.98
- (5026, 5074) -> 8.7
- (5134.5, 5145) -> 9.78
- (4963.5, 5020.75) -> 9.25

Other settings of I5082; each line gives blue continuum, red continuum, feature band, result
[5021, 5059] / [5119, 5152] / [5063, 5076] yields -0.39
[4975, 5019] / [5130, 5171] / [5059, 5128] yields 3.48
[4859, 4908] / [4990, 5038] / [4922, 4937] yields -0.97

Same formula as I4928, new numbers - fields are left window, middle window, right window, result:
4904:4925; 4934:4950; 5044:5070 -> -0.83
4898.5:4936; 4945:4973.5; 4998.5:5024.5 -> 1.12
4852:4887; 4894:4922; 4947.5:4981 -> 0.13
